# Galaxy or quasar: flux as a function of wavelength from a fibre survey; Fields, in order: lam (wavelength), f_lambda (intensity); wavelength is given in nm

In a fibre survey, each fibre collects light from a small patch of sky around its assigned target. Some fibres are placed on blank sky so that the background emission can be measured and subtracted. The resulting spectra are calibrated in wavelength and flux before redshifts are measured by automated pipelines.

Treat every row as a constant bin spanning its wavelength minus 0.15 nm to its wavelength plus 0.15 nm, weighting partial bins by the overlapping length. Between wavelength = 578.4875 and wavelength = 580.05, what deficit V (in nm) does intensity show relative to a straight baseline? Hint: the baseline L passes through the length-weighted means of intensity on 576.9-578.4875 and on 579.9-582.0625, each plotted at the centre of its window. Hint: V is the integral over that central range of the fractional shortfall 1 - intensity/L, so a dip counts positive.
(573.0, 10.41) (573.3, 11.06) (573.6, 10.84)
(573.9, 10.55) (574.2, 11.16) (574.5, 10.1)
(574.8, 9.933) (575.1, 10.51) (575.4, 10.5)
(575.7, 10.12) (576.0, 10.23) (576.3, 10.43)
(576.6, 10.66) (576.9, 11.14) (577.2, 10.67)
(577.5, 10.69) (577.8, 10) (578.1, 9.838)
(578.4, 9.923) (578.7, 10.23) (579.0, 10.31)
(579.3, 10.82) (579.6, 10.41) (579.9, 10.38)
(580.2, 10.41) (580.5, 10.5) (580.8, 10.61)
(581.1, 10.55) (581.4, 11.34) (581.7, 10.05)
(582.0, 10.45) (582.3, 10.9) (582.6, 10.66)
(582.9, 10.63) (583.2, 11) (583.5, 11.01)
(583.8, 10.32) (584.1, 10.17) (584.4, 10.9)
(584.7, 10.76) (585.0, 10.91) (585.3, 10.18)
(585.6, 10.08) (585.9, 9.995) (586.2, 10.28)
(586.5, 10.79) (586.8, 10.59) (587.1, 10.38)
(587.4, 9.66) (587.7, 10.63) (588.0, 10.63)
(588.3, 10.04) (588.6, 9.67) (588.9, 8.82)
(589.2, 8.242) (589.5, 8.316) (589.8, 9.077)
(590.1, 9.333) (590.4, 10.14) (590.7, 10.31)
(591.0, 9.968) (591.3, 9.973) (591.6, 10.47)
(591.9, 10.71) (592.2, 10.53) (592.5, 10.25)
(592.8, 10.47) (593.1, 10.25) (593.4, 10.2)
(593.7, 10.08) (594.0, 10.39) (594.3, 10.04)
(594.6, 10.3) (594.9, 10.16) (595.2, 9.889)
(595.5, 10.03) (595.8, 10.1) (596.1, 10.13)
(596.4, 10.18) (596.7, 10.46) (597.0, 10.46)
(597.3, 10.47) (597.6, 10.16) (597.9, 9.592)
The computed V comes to 0.00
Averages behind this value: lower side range 10.3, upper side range 10.6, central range 10.4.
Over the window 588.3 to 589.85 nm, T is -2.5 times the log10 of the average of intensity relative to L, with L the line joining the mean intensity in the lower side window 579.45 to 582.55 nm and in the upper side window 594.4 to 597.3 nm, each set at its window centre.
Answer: 0.16 mag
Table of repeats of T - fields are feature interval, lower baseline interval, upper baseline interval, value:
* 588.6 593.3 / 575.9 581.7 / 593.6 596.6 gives 0.047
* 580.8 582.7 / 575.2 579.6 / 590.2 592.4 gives -0.030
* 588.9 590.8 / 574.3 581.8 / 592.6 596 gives 0.119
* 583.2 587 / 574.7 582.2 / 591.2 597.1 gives -0.017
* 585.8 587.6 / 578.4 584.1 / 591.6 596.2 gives 0.013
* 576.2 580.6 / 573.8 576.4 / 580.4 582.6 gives 0.009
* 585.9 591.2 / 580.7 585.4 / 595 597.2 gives 0.068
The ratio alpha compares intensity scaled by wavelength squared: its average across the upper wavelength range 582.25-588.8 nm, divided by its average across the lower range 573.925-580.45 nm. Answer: 1.0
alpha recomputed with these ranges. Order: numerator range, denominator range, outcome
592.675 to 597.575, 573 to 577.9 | 1.04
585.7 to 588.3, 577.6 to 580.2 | 1.04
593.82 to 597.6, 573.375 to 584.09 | 1.03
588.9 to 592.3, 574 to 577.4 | 0.97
